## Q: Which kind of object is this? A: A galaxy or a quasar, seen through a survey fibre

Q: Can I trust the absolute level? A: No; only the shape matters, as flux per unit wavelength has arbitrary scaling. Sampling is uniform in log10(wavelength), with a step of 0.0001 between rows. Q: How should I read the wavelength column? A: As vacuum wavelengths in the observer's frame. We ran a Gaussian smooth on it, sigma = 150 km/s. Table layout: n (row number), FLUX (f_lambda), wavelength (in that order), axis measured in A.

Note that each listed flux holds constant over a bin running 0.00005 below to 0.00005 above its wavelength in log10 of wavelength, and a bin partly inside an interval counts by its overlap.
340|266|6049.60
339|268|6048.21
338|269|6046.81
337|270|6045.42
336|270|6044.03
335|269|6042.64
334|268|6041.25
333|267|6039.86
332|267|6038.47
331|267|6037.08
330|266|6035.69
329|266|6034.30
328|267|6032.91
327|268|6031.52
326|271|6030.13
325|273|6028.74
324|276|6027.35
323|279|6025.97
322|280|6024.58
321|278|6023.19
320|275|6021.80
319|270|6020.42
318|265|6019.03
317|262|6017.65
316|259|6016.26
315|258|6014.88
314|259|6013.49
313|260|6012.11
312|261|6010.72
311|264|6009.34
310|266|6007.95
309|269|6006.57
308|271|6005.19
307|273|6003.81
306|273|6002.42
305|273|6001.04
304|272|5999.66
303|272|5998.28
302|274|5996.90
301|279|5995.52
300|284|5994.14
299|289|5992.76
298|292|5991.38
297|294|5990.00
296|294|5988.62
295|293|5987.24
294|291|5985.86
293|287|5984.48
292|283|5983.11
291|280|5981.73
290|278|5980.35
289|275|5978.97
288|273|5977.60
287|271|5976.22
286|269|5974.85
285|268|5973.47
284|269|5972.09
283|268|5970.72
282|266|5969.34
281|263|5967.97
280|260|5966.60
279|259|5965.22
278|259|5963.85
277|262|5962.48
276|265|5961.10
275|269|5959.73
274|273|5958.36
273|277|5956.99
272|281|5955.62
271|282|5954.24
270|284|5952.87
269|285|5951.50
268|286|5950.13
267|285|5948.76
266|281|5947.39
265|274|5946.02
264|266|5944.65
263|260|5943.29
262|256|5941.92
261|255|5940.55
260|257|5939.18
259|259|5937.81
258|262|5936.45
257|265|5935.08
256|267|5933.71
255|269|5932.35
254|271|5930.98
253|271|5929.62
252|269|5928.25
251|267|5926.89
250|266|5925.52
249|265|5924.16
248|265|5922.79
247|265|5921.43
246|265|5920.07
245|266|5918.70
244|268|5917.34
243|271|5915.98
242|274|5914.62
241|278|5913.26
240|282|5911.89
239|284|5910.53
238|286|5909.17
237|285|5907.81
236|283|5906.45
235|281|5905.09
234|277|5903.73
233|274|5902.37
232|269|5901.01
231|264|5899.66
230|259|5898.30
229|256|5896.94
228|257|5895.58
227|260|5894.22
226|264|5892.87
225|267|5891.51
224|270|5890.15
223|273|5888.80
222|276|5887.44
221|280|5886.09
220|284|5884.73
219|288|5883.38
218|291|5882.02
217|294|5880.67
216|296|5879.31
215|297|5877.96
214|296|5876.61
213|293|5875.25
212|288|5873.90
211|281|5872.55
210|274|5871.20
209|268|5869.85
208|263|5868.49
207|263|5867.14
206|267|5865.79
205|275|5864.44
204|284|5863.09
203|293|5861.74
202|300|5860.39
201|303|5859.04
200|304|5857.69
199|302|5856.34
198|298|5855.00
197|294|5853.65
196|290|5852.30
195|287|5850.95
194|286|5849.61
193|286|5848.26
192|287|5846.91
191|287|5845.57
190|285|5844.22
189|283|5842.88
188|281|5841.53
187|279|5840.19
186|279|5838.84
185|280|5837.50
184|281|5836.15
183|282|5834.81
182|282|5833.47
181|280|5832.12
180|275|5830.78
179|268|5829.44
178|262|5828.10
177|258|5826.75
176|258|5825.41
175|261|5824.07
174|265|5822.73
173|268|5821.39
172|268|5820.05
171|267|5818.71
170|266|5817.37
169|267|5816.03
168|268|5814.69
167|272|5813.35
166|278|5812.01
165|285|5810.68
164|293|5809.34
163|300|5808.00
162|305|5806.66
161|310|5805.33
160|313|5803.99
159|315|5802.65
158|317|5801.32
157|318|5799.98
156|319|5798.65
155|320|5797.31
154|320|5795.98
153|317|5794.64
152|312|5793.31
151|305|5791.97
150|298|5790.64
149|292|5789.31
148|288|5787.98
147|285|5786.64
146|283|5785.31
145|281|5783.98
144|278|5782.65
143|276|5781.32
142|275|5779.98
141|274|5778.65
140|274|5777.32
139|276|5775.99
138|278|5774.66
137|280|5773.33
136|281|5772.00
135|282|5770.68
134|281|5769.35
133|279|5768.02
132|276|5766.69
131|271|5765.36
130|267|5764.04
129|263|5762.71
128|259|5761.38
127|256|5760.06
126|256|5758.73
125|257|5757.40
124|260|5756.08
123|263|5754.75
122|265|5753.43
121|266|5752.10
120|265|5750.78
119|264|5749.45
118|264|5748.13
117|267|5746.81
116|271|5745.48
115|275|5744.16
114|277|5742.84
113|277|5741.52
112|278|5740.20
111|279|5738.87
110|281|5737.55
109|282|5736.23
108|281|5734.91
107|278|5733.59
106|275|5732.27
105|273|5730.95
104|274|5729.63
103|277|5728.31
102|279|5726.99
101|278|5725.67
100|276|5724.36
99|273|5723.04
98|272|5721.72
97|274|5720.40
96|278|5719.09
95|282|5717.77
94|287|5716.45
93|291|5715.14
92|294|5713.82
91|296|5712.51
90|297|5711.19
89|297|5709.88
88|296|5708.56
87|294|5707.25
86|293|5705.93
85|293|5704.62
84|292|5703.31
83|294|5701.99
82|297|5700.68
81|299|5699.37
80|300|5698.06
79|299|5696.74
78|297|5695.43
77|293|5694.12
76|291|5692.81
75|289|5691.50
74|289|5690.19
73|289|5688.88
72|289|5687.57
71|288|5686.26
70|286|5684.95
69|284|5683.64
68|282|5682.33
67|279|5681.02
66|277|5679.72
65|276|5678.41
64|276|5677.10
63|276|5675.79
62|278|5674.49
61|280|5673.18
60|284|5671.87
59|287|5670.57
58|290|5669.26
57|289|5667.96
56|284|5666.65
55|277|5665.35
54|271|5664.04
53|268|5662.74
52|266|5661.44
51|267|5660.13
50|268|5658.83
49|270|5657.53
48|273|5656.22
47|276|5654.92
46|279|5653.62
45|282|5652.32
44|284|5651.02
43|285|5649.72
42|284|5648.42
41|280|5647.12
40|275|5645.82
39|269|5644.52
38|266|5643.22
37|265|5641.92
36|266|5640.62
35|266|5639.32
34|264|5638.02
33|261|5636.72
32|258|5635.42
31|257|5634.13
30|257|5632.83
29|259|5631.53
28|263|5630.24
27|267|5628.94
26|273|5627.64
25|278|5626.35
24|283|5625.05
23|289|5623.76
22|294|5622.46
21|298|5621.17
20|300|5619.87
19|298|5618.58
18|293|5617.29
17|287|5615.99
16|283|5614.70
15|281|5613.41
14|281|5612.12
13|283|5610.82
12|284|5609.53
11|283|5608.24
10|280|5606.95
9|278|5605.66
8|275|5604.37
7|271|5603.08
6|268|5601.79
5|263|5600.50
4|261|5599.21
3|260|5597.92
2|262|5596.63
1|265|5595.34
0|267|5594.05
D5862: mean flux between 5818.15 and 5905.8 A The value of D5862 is 279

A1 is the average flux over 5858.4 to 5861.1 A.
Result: 301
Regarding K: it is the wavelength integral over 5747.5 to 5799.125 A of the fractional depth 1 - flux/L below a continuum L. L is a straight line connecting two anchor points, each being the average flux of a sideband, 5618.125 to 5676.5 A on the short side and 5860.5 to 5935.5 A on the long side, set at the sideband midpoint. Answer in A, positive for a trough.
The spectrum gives -0.8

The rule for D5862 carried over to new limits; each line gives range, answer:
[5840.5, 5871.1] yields 285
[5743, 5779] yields 269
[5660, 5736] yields 284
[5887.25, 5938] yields 270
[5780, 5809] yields 302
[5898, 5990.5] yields 272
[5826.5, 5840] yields 275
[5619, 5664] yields 273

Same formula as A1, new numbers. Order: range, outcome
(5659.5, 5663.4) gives 267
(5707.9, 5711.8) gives 297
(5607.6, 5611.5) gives 283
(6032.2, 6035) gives 266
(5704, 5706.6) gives 293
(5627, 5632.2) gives 265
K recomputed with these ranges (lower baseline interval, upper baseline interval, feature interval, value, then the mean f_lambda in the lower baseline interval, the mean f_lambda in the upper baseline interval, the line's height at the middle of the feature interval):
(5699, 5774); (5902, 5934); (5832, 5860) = -1.31 A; 278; 273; 275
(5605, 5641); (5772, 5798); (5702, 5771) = 2.26 A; 277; 290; 286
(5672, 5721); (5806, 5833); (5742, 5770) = 1.42 A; 288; 273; 281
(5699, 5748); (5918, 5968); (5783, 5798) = -1.14 A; 283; 268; 278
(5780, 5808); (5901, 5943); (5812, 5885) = 1.88 A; 302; 270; 288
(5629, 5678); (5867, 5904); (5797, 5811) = -1.73 A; 273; 276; 275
